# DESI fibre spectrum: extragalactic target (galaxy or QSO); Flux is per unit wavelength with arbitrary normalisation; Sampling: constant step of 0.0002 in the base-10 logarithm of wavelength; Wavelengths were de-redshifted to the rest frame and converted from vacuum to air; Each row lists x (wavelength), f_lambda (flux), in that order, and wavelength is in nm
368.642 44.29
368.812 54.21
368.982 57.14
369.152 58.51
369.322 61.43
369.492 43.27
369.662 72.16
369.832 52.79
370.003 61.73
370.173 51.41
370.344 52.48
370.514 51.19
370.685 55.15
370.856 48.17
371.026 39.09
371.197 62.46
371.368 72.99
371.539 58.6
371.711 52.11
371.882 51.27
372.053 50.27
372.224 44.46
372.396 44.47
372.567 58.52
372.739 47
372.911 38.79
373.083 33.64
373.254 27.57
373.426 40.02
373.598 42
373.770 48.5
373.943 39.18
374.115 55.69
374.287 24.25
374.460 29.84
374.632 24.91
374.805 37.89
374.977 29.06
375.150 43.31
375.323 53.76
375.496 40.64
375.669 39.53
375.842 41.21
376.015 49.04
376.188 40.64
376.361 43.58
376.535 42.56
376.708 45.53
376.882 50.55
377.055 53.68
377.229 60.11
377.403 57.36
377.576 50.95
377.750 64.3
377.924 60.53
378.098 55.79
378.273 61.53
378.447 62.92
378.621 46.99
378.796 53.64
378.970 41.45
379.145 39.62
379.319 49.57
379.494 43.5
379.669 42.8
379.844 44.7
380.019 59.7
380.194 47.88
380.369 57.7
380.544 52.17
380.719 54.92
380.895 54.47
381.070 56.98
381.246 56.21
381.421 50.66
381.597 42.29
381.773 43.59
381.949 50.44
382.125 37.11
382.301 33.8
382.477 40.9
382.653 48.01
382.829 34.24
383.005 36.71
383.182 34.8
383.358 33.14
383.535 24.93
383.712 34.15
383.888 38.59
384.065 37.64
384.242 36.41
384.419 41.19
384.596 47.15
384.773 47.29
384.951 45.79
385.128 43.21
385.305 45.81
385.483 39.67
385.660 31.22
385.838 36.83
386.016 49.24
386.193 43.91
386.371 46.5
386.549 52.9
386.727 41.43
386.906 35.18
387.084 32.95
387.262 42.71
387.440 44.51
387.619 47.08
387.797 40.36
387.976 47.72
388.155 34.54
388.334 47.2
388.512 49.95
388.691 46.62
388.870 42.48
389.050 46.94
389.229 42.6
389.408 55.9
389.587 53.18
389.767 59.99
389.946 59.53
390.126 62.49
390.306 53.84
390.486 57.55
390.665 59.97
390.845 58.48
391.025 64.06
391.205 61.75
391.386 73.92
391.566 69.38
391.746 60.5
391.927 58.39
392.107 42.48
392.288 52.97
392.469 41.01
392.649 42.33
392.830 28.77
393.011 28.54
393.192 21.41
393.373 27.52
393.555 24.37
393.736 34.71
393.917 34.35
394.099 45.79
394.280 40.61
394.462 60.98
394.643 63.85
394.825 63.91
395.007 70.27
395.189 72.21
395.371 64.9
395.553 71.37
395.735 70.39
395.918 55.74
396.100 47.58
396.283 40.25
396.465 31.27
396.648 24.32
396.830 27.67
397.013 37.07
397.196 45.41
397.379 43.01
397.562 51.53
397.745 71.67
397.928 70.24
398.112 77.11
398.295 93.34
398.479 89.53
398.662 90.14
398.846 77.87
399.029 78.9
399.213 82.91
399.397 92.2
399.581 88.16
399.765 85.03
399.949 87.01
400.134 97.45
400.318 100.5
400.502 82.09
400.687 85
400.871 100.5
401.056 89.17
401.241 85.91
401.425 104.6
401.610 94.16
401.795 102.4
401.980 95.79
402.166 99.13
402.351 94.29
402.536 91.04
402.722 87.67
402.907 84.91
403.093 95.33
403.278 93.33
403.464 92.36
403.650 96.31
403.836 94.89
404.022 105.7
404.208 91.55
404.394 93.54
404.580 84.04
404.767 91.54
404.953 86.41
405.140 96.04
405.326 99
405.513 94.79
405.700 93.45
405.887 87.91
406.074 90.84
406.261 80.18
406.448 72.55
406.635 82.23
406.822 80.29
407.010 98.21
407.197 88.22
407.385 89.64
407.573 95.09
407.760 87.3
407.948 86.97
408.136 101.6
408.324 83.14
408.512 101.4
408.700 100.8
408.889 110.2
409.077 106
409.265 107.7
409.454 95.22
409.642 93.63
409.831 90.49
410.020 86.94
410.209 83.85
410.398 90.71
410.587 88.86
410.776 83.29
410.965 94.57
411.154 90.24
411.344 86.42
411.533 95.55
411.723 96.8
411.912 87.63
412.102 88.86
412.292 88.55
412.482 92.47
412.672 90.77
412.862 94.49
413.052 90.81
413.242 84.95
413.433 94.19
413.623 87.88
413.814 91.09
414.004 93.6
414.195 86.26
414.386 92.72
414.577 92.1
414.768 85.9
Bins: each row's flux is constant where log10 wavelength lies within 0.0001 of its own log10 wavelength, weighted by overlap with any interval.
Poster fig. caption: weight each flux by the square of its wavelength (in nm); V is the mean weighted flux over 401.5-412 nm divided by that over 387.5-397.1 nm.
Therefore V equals 2.01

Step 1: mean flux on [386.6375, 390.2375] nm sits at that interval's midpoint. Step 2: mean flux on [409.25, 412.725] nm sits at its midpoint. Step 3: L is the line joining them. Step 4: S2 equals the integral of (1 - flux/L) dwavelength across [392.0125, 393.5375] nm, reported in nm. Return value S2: 0.55 nm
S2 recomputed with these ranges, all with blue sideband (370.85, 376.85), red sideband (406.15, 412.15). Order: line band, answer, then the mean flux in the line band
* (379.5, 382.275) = 0.20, 49.5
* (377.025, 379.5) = -0.20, 53.8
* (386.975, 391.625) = 0.93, 52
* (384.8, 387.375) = 0.78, 42.1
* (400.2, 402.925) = -0.41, 93.4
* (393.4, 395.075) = 0.56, 47.7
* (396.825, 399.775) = 0.21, 71.6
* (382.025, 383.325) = 0.42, 37.9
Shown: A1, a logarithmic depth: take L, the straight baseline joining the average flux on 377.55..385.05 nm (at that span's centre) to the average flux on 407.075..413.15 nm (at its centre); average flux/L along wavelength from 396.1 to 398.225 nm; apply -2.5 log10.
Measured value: 0.45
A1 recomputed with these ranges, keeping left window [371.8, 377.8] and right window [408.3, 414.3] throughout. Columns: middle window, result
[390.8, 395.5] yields 0.33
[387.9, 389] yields 0.36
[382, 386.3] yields 0.39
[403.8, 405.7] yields -0.12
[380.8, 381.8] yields 0.03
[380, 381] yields -0.05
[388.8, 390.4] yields 0.20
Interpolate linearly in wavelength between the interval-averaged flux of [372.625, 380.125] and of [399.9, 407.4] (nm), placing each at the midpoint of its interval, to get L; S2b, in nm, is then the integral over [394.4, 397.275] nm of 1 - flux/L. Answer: 0.93 nm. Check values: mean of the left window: 45.6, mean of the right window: 91.7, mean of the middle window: 52.9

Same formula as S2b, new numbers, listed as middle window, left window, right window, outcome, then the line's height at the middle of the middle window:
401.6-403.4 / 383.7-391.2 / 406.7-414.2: -0.41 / 76.4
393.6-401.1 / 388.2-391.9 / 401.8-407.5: 0.82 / 73.7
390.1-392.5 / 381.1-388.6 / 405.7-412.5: -0.17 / 54.9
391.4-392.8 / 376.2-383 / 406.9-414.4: 0.30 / 66.8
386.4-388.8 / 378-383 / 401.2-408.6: 0.70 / 61.1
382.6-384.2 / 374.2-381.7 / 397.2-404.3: 0.61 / 57.4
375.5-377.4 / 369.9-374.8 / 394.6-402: 0.15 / 50.7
